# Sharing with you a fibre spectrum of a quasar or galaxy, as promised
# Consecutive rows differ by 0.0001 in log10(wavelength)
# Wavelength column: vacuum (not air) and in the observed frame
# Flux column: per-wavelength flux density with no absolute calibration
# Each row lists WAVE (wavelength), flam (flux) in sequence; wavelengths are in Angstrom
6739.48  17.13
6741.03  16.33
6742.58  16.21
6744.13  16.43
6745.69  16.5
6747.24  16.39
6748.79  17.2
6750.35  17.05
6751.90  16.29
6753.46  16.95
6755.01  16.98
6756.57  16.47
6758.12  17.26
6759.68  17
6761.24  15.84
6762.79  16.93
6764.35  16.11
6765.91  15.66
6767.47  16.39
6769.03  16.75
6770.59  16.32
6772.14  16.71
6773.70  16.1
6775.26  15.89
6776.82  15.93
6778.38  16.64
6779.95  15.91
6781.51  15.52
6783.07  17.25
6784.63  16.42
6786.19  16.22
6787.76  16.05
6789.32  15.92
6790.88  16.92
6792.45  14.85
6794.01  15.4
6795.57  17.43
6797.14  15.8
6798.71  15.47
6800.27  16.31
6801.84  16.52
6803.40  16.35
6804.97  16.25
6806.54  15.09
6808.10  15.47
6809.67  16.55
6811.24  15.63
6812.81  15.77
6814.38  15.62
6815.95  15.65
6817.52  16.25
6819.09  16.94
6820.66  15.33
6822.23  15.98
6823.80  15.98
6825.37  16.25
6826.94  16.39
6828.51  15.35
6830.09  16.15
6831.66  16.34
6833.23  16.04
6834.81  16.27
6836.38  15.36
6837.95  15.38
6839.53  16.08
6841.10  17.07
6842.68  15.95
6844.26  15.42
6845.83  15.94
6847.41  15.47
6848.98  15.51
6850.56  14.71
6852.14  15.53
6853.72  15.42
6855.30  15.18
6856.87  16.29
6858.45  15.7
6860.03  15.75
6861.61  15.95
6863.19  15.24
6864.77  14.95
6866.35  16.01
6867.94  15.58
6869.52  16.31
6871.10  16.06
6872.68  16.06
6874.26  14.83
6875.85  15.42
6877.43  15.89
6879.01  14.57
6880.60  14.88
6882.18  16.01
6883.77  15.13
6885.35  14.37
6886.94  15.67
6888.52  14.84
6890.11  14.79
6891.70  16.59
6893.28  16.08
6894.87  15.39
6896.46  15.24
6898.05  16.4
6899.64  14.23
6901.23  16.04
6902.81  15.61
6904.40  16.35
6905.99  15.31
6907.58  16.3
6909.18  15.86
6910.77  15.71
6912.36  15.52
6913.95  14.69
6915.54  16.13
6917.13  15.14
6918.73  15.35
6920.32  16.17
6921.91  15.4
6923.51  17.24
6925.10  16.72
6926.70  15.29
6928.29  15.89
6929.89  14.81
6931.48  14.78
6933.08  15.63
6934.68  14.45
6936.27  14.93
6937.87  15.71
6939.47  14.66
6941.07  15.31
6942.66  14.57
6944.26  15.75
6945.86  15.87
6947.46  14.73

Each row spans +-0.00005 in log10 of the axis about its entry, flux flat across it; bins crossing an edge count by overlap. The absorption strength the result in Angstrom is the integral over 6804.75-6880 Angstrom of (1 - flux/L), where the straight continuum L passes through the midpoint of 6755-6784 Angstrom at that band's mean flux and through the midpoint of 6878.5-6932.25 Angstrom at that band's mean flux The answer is 0.8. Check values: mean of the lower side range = 16.4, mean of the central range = 15.8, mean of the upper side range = 15.5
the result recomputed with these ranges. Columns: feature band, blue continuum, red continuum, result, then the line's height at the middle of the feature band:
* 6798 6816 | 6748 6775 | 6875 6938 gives 0.4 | 16.2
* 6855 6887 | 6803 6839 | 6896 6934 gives 0.5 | 15.8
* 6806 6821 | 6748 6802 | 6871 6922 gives 0.2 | 16.1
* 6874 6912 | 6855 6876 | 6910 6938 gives 0.3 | 15.6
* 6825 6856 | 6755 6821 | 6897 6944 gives 0.3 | 15.9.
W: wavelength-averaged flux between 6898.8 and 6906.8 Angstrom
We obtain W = 15.5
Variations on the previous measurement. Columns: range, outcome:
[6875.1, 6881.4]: 15.2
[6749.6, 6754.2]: 16.8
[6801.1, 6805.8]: 16.4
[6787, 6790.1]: 16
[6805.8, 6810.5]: 15.7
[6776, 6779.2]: 16.2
